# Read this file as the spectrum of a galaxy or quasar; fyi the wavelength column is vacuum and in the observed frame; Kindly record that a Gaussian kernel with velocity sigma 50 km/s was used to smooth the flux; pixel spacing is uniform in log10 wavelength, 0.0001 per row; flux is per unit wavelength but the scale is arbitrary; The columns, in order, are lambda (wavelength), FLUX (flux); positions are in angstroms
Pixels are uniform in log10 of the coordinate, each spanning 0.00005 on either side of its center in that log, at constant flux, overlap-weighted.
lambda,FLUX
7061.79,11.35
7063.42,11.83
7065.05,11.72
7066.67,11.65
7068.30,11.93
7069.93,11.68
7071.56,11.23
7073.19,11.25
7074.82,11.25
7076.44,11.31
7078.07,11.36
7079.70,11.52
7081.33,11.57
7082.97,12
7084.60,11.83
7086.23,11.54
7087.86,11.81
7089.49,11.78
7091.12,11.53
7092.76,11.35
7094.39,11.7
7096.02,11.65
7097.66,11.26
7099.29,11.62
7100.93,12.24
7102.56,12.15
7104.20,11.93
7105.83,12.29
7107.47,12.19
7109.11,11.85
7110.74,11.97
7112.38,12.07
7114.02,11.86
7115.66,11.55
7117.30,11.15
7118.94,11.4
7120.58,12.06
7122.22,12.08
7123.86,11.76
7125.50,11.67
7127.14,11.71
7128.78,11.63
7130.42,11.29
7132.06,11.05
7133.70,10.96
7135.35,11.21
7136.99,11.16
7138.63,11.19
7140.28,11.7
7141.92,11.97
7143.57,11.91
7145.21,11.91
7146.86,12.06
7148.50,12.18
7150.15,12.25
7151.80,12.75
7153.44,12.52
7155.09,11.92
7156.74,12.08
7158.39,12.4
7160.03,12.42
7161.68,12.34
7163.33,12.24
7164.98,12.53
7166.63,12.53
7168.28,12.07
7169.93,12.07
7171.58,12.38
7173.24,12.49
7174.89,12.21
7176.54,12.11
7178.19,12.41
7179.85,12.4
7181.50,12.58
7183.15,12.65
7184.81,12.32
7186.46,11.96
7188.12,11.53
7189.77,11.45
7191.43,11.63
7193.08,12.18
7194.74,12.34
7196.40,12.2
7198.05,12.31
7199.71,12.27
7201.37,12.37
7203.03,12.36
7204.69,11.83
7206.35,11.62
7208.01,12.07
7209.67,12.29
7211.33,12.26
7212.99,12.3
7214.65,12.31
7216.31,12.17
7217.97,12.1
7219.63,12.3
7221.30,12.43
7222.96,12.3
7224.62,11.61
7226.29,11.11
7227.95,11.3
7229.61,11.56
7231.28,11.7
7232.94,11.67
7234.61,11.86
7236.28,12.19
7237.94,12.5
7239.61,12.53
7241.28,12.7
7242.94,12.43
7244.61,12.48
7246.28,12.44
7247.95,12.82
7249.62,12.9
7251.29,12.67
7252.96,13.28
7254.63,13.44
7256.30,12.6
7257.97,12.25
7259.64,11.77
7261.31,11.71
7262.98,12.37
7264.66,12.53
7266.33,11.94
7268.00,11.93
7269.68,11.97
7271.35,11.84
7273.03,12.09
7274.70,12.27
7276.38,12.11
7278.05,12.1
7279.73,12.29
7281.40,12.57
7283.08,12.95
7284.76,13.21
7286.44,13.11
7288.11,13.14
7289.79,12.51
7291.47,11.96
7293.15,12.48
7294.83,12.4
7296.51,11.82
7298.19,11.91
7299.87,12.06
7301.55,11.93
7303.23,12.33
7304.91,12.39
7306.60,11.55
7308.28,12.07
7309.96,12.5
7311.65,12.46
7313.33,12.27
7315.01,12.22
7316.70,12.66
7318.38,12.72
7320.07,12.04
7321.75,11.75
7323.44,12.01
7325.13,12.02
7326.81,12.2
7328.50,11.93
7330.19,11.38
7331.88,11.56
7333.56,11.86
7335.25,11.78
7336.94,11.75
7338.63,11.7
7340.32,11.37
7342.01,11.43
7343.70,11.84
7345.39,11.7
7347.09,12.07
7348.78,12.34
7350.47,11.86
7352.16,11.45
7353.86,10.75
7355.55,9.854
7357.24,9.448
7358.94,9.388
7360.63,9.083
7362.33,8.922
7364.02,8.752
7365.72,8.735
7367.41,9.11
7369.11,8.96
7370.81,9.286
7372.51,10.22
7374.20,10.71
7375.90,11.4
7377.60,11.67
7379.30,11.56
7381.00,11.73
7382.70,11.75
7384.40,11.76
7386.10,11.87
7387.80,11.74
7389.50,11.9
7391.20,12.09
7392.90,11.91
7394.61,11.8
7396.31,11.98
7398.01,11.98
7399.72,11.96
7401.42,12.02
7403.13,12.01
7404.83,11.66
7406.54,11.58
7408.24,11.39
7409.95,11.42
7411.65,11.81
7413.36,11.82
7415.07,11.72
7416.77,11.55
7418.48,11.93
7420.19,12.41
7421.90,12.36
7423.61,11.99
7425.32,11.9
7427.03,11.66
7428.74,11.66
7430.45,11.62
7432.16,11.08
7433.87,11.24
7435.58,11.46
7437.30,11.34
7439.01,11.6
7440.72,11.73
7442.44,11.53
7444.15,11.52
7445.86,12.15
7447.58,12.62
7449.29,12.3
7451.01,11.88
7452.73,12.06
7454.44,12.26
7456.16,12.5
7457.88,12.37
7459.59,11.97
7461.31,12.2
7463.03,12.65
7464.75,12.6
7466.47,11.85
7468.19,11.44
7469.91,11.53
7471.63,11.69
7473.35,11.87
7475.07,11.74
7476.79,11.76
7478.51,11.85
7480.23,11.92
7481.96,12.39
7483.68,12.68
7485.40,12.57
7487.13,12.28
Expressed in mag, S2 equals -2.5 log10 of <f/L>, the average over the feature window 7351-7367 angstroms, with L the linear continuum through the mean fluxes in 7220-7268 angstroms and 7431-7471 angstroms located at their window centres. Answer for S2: 0.24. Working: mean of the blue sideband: 12.2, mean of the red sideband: 11.9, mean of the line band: 9.63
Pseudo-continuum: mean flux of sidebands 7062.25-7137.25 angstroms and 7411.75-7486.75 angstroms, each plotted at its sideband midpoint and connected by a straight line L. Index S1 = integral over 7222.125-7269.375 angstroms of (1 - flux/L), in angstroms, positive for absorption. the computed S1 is -1.88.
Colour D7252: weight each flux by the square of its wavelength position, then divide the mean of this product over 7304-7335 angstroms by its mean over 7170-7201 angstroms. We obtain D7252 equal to 1.03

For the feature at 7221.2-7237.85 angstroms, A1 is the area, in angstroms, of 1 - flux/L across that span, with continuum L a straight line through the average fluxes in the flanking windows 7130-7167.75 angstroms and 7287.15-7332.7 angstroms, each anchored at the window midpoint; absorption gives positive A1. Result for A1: 0.4 angstroms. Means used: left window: 11.9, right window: 12.2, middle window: 11.8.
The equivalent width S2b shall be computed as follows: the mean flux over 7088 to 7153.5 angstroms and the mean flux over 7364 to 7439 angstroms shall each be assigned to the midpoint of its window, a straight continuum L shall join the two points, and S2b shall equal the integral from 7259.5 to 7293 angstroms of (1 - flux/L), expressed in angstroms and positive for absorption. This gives -2.2 angstroms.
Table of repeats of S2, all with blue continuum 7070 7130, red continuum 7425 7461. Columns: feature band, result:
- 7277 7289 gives -0.09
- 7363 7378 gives 0.20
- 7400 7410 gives 0.01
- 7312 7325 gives -0.04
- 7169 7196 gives -0.04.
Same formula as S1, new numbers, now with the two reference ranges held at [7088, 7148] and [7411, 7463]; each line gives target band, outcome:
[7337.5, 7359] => 1.1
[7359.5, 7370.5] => 2.7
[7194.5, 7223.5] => -1.1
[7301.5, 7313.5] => -0.4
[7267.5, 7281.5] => -0.4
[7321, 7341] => 0.1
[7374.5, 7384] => 0.2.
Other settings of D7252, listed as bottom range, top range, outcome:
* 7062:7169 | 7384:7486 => 1.10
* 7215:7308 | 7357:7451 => 0.96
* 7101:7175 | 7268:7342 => 1.07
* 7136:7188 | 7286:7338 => 1.04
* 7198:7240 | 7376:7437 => 1.03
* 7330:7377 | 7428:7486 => 1.15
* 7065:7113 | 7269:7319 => 1.11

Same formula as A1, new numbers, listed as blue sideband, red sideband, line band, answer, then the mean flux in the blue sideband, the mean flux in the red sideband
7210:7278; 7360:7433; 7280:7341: -1.9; 12.2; 11.3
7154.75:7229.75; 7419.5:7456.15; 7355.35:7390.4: 4.5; 12.1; 11.8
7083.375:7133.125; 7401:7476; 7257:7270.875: -0.3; 11.7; 11.9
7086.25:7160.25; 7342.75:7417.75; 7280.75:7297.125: -1.8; 11.8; 11.1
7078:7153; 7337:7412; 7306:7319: -1.2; 11.7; 11.1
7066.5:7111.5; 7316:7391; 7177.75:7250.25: -4.5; 11.7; 11.1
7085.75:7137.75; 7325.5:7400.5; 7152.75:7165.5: -0.8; 11.7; 11.1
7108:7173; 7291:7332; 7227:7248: -0.2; 11.9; 12.1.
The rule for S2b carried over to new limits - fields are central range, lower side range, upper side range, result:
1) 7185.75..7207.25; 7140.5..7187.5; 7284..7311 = 0.5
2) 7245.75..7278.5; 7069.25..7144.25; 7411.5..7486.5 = -1.6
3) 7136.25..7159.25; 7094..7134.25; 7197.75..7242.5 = -0.3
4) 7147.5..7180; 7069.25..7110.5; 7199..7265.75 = -0.9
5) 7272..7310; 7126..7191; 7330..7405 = -3.0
